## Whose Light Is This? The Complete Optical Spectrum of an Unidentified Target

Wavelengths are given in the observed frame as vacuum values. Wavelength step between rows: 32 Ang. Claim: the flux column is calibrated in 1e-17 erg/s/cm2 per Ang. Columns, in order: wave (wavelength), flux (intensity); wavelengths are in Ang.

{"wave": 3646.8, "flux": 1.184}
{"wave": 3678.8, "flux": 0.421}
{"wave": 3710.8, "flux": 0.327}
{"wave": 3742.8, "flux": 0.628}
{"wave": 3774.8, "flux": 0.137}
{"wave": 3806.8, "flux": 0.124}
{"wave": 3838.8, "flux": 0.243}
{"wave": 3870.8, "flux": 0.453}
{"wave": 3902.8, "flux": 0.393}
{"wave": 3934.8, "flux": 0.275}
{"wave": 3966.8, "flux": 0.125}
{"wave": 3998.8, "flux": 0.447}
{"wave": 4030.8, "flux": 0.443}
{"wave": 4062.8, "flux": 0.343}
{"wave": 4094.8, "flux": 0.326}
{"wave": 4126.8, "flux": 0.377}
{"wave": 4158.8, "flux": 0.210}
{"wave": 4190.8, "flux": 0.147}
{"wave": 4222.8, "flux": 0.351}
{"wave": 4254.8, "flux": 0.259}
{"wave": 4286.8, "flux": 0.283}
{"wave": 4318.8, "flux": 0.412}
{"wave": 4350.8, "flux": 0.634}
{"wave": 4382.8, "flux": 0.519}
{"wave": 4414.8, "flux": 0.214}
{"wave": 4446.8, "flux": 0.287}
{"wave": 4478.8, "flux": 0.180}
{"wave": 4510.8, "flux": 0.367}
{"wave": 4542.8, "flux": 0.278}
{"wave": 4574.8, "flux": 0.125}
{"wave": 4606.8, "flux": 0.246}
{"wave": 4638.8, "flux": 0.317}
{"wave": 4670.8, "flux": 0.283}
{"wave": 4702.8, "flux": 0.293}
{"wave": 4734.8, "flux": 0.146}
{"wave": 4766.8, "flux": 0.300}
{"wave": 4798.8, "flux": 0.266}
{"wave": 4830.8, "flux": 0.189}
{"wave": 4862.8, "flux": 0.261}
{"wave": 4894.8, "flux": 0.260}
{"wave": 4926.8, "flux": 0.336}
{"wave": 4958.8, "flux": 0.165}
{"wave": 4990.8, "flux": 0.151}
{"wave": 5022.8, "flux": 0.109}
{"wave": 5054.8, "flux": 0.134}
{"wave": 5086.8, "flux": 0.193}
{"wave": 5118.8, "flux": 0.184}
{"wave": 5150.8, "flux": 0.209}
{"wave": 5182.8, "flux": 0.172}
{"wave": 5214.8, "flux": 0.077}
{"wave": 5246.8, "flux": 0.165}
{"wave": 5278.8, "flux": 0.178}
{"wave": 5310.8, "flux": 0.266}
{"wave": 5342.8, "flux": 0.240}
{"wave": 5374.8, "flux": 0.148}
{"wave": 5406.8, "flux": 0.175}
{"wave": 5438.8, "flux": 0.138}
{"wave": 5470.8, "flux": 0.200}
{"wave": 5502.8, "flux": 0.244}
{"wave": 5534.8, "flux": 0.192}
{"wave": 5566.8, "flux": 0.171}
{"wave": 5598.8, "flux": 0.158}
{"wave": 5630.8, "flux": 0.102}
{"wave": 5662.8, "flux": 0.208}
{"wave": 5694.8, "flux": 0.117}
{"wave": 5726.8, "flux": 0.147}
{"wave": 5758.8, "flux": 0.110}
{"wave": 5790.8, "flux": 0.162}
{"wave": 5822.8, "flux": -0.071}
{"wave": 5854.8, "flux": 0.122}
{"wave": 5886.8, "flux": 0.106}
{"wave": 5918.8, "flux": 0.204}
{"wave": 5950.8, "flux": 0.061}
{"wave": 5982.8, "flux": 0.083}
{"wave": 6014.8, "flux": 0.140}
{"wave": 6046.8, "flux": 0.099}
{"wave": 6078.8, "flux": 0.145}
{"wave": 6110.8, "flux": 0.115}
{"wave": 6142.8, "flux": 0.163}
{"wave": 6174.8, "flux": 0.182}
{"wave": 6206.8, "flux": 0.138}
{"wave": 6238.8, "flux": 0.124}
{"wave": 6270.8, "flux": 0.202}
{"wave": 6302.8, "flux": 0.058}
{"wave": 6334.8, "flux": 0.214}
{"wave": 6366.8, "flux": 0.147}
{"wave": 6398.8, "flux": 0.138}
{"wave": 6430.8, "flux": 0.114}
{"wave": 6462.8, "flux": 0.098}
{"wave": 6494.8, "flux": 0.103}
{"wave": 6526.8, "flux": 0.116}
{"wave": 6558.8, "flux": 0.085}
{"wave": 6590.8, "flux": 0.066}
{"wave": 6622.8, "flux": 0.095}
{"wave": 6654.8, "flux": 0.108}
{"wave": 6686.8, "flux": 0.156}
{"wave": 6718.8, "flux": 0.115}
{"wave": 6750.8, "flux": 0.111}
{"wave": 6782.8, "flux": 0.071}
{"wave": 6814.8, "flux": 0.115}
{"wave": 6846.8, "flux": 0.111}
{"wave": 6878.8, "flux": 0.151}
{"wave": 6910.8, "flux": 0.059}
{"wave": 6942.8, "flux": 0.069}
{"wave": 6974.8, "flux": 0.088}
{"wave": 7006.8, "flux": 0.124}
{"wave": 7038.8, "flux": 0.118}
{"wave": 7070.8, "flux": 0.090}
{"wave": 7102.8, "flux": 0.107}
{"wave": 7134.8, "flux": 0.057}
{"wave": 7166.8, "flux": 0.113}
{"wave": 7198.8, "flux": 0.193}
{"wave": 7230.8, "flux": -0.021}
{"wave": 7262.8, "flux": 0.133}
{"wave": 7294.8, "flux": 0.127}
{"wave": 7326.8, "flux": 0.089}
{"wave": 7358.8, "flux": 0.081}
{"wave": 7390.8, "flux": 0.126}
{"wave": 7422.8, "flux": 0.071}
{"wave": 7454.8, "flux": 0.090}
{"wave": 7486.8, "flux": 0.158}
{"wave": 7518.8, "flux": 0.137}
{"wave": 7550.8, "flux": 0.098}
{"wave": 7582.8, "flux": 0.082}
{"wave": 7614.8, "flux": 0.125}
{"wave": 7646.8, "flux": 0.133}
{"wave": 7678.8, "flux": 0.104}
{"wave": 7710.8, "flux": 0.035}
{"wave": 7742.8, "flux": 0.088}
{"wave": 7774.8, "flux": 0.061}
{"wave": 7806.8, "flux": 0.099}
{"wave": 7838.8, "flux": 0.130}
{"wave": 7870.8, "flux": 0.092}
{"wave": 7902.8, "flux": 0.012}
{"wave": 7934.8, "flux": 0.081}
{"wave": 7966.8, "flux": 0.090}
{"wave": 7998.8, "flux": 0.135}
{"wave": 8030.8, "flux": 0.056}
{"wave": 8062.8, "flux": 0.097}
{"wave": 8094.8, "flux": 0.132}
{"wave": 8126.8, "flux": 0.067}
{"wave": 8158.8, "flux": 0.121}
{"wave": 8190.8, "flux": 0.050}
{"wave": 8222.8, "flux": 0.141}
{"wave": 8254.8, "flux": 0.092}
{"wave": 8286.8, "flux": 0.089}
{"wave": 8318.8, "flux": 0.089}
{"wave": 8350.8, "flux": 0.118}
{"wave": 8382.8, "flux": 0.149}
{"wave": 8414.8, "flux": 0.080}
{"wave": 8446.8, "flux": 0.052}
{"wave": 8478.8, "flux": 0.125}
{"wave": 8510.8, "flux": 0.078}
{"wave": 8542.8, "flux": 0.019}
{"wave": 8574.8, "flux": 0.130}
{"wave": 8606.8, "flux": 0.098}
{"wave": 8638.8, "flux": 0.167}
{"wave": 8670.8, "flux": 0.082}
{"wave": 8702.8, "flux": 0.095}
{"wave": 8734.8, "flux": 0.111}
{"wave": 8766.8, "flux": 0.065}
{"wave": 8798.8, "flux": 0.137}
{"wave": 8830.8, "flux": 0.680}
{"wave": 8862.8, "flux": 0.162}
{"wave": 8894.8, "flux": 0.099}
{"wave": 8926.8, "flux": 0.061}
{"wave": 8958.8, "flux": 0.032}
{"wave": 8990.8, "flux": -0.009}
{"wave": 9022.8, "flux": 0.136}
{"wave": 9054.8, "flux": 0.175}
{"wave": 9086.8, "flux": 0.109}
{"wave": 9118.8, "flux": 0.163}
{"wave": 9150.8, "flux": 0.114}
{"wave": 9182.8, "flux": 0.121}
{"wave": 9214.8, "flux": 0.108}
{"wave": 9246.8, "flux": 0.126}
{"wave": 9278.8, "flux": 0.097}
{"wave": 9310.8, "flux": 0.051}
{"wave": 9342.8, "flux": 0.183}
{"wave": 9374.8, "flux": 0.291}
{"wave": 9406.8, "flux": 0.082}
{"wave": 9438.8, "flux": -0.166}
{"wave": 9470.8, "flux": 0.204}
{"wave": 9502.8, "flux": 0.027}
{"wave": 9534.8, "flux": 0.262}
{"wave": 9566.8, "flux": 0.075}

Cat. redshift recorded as 1.367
